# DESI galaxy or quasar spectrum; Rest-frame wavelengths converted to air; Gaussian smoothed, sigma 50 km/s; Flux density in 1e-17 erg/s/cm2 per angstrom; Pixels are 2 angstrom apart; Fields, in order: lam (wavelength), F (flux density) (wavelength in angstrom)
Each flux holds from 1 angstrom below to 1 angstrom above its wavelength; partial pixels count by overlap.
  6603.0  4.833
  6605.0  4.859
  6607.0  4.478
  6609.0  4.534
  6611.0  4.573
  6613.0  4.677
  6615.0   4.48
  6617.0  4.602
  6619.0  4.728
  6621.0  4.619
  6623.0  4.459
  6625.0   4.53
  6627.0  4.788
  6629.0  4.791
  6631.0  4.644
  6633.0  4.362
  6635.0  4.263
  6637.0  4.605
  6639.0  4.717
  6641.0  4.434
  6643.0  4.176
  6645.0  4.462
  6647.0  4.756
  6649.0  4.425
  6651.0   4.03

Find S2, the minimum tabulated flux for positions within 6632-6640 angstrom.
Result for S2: 4.263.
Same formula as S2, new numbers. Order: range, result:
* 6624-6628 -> 4.53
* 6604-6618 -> 4.478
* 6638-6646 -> 4.176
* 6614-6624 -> 4.459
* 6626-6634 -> 4.362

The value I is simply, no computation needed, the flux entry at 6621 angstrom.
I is 4.619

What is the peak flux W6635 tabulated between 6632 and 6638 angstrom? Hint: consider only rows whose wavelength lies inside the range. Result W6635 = 4.605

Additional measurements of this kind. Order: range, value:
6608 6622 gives 4.728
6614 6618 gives 4.602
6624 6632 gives 4.791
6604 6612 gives 4.859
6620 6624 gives 4.619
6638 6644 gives 4.717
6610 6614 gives 4.677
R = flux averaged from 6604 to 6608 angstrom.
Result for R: 4.67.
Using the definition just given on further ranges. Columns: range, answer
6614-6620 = 4.6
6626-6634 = 4.65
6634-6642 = 4.5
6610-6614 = 4.62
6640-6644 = 4.3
